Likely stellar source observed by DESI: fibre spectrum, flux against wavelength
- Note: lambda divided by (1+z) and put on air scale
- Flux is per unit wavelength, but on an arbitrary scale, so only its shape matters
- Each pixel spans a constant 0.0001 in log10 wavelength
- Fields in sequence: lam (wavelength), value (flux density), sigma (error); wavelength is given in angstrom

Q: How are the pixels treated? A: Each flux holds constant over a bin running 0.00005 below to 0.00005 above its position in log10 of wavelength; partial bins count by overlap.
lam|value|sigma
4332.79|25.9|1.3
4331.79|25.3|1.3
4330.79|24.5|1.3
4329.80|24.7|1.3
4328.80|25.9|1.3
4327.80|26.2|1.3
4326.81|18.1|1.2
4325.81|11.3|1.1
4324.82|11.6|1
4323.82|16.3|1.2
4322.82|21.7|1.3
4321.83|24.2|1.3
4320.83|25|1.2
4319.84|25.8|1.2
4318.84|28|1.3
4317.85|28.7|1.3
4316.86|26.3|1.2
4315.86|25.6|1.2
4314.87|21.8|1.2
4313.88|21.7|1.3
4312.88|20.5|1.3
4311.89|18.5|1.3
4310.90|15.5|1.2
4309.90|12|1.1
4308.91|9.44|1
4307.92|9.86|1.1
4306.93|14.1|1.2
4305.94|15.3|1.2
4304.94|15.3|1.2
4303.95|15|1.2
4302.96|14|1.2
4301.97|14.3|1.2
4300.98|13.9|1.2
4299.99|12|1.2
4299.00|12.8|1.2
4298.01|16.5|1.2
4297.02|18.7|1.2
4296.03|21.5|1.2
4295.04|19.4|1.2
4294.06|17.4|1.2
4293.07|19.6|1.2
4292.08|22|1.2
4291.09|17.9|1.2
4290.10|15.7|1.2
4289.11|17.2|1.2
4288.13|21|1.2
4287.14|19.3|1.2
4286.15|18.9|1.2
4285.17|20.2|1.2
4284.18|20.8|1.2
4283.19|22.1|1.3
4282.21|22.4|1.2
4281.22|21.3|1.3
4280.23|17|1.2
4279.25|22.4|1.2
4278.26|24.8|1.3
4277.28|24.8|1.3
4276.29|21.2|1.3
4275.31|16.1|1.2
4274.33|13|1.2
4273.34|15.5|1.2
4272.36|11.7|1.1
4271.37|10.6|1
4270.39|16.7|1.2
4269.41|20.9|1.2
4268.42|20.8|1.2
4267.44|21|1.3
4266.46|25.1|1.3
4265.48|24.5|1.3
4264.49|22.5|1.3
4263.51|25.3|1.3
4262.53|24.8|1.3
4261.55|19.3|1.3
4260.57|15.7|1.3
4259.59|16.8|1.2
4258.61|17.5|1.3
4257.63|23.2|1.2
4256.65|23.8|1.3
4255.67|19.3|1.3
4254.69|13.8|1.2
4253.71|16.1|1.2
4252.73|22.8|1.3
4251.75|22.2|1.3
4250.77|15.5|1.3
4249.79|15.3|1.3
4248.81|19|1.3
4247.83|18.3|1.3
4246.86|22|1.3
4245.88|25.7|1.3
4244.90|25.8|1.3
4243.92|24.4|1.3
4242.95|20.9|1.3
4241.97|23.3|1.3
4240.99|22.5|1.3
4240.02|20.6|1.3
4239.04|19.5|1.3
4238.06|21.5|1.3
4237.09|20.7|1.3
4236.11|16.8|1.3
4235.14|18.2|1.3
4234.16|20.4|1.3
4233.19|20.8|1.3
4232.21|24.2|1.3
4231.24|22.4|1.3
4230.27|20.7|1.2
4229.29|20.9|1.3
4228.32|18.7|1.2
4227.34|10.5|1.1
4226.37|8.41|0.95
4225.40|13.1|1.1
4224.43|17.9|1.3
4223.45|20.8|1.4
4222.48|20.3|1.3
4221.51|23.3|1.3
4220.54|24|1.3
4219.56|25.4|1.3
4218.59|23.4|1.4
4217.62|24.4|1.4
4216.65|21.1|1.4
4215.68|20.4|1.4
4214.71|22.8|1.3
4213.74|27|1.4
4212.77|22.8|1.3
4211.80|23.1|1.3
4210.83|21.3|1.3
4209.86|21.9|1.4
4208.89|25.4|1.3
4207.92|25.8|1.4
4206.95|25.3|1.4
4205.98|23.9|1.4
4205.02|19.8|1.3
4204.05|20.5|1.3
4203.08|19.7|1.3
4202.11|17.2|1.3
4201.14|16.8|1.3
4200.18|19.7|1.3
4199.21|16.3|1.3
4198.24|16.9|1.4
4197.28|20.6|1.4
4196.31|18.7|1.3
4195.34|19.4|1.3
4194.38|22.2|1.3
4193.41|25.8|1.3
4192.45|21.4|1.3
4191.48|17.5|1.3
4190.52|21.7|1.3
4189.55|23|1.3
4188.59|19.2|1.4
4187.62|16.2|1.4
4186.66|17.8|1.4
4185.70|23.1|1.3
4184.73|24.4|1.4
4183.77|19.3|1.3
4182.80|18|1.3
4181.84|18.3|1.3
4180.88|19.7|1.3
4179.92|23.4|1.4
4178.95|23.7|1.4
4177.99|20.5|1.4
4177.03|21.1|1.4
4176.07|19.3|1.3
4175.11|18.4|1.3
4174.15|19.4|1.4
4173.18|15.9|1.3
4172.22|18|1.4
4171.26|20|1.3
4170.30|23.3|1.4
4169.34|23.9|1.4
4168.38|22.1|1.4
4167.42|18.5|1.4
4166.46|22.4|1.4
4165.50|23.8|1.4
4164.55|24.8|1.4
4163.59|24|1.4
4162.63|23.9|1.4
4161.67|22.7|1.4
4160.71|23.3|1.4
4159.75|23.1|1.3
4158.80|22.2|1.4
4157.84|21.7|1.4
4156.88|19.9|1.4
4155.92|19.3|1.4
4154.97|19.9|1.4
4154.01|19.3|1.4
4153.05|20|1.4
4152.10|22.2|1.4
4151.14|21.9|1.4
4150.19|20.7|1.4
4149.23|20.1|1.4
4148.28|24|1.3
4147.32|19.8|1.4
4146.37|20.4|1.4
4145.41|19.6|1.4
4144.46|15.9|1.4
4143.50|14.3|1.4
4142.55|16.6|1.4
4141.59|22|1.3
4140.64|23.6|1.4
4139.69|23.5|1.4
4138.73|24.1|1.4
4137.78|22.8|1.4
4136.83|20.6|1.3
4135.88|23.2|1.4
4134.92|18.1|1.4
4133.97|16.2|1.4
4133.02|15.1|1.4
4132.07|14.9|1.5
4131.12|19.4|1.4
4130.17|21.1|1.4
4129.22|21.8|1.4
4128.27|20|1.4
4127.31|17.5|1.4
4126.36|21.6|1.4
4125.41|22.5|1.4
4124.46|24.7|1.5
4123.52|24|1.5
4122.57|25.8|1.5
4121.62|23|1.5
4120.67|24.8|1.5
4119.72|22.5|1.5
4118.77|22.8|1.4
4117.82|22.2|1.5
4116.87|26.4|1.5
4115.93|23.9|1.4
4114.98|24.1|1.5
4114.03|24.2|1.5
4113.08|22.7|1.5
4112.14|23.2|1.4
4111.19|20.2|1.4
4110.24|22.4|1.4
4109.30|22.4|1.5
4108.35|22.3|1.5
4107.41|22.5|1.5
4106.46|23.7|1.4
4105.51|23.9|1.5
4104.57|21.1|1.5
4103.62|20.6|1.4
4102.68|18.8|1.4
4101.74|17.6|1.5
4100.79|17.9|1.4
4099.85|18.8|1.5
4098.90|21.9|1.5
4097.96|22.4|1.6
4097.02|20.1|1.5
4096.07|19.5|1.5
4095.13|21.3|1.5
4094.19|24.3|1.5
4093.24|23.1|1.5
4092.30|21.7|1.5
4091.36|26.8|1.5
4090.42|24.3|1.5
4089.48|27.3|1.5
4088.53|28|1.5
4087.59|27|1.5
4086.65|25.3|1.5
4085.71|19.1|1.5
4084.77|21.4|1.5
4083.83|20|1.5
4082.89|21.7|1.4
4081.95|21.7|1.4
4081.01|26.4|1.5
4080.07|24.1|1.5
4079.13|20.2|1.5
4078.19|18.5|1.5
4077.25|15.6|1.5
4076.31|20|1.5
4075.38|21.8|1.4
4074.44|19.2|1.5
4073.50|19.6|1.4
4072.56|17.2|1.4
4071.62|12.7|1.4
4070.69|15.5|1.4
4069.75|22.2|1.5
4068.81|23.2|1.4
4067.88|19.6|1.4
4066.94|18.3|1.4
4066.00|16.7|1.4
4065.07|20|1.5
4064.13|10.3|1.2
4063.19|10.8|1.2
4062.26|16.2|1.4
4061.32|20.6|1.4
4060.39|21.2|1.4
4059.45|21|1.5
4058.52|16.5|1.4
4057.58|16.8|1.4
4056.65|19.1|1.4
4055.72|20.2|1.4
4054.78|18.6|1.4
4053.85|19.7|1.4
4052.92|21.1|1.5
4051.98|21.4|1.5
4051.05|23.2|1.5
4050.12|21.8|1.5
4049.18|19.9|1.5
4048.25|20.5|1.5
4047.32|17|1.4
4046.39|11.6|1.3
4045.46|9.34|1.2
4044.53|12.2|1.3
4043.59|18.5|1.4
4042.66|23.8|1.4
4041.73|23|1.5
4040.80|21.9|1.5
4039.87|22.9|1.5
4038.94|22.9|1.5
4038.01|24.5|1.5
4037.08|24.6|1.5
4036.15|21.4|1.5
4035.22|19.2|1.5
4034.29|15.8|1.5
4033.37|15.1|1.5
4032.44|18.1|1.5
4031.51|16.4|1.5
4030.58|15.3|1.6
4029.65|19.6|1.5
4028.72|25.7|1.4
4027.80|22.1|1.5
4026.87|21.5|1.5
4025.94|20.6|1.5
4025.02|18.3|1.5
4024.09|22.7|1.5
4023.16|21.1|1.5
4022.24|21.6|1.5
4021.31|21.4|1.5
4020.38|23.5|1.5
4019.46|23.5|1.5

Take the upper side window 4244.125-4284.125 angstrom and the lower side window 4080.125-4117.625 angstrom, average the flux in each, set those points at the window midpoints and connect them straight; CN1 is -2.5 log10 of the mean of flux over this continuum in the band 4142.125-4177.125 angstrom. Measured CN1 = 0.05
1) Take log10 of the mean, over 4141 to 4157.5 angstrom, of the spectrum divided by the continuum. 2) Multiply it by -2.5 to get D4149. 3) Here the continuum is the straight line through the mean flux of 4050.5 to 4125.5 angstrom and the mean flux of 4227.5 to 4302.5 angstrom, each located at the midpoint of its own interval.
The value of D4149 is 0.04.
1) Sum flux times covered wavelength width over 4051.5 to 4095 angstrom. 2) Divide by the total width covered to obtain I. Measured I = 20.4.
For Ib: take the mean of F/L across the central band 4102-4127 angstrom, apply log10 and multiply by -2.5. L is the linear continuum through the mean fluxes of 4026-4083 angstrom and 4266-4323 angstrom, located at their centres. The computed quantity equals -0.19 mag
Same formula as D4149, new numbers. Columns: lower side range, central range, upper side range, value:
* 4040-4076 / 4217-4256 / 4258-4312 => -0.111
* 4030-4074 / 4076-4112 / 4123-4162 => -0.126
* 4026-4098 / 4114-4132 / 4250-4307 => -0.146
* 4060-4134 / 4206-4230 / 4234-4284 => -0.044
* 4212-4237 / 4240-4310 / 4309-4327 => 0.091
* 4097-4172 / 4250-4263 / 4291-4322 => 0.007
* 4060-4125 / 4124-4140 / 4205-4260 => 0.044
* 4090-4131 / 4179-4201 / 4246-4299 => 0.038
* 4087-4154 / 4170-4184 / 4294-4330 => 0.049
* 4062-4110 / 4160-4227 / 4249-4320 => -0.066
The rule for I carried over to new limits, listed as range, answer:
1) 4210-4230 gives 20.5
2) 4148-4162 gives 21.3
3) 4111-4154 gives 21.3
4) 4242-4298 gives 19.8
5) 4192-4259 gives 20.6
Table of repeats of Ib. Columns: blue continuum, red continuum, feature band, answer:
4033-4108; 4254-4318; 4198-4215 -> -0.12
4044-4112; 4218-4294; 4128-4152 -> 0.00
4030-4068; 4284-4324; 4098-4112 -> -0.13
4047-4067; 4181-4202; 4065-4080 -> 0.00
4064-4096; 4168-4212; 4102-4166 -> -0.03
